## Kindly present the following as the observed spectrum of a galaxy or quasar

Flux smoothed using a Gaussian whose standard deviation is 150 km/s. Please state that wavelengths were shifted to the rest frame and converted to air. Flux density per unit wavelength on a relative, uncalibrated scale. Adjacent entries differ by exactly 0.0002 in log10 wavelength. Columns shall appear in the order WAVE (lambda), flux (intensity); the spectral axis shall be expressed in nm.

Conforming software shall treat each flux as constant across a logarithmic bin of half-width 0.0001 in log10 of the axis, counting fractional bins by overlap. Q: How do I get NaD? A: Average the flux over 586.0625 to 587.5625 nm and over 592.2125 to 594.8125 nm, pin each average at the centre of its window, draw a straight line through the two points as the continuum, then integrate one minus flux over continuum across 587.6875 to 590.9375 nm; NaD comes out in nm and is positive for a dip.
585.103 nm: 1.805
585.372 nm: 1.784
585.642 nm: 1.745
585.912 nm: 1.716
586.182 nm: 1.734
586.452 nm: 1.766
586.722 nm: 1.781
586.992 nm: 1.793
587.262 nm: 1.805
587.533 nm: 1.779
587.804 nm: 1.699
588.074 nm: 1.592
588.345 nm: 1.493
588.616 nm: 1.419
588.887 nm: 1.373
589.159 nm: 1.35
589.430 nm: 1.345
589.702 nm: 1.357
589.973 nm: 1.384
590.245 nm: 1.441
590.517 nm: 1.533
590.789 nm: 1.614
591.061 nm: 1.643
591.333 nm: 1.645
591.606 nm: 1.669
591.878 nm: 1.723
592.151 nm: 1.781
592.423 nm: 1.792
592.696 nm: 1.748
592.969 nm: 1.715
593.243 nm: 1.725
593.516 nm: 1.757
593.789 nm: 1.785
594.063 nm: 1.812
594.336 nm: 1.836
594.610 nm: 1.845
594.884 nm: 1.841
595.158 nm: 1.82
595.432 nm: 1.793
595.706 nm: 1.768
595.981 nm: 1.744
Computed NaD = 0.57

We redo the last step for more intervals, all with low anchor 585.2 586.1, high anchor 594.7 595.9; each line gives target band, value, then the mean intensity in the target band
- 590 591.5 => 0.181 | 1.56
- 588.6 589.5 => 0.204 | 1.37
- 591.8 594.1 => 0.041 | 1.76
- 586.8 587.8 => -0.012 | 1.78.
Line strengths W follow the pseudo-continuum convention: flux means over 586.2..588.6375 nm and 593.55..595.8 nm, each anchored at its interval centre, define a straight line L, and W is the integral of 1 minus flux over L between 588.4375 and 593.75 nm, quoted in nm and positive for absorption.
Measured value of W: 0.52 nm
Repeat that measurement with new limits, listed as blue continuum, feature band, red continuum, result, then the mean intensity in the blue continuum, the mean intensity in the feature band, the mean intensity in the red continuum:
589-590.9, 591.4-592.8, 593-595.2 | -0.102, 1.43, 1.74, 1.8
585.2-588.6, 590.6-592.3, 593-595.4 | 0.088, 1.71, 1.68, 1.8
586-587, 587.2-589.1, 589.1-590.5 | 0.006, 1.76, 1.58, 1.39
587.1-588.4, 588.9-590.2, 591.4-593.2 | 0.259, 1.69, 1.37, 1.73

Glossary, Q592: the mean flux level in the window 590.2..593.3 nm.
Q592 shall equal 1.67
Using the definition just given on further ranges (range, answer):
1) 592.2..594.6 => 1.78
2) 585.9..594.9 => 1.65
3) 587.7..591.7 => 1.5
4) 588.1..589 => 1.45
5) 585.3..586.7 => 1.75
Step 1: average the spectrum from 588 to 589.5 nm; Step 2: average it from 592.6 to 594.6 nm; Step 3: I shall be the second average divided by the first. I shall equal 1.24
